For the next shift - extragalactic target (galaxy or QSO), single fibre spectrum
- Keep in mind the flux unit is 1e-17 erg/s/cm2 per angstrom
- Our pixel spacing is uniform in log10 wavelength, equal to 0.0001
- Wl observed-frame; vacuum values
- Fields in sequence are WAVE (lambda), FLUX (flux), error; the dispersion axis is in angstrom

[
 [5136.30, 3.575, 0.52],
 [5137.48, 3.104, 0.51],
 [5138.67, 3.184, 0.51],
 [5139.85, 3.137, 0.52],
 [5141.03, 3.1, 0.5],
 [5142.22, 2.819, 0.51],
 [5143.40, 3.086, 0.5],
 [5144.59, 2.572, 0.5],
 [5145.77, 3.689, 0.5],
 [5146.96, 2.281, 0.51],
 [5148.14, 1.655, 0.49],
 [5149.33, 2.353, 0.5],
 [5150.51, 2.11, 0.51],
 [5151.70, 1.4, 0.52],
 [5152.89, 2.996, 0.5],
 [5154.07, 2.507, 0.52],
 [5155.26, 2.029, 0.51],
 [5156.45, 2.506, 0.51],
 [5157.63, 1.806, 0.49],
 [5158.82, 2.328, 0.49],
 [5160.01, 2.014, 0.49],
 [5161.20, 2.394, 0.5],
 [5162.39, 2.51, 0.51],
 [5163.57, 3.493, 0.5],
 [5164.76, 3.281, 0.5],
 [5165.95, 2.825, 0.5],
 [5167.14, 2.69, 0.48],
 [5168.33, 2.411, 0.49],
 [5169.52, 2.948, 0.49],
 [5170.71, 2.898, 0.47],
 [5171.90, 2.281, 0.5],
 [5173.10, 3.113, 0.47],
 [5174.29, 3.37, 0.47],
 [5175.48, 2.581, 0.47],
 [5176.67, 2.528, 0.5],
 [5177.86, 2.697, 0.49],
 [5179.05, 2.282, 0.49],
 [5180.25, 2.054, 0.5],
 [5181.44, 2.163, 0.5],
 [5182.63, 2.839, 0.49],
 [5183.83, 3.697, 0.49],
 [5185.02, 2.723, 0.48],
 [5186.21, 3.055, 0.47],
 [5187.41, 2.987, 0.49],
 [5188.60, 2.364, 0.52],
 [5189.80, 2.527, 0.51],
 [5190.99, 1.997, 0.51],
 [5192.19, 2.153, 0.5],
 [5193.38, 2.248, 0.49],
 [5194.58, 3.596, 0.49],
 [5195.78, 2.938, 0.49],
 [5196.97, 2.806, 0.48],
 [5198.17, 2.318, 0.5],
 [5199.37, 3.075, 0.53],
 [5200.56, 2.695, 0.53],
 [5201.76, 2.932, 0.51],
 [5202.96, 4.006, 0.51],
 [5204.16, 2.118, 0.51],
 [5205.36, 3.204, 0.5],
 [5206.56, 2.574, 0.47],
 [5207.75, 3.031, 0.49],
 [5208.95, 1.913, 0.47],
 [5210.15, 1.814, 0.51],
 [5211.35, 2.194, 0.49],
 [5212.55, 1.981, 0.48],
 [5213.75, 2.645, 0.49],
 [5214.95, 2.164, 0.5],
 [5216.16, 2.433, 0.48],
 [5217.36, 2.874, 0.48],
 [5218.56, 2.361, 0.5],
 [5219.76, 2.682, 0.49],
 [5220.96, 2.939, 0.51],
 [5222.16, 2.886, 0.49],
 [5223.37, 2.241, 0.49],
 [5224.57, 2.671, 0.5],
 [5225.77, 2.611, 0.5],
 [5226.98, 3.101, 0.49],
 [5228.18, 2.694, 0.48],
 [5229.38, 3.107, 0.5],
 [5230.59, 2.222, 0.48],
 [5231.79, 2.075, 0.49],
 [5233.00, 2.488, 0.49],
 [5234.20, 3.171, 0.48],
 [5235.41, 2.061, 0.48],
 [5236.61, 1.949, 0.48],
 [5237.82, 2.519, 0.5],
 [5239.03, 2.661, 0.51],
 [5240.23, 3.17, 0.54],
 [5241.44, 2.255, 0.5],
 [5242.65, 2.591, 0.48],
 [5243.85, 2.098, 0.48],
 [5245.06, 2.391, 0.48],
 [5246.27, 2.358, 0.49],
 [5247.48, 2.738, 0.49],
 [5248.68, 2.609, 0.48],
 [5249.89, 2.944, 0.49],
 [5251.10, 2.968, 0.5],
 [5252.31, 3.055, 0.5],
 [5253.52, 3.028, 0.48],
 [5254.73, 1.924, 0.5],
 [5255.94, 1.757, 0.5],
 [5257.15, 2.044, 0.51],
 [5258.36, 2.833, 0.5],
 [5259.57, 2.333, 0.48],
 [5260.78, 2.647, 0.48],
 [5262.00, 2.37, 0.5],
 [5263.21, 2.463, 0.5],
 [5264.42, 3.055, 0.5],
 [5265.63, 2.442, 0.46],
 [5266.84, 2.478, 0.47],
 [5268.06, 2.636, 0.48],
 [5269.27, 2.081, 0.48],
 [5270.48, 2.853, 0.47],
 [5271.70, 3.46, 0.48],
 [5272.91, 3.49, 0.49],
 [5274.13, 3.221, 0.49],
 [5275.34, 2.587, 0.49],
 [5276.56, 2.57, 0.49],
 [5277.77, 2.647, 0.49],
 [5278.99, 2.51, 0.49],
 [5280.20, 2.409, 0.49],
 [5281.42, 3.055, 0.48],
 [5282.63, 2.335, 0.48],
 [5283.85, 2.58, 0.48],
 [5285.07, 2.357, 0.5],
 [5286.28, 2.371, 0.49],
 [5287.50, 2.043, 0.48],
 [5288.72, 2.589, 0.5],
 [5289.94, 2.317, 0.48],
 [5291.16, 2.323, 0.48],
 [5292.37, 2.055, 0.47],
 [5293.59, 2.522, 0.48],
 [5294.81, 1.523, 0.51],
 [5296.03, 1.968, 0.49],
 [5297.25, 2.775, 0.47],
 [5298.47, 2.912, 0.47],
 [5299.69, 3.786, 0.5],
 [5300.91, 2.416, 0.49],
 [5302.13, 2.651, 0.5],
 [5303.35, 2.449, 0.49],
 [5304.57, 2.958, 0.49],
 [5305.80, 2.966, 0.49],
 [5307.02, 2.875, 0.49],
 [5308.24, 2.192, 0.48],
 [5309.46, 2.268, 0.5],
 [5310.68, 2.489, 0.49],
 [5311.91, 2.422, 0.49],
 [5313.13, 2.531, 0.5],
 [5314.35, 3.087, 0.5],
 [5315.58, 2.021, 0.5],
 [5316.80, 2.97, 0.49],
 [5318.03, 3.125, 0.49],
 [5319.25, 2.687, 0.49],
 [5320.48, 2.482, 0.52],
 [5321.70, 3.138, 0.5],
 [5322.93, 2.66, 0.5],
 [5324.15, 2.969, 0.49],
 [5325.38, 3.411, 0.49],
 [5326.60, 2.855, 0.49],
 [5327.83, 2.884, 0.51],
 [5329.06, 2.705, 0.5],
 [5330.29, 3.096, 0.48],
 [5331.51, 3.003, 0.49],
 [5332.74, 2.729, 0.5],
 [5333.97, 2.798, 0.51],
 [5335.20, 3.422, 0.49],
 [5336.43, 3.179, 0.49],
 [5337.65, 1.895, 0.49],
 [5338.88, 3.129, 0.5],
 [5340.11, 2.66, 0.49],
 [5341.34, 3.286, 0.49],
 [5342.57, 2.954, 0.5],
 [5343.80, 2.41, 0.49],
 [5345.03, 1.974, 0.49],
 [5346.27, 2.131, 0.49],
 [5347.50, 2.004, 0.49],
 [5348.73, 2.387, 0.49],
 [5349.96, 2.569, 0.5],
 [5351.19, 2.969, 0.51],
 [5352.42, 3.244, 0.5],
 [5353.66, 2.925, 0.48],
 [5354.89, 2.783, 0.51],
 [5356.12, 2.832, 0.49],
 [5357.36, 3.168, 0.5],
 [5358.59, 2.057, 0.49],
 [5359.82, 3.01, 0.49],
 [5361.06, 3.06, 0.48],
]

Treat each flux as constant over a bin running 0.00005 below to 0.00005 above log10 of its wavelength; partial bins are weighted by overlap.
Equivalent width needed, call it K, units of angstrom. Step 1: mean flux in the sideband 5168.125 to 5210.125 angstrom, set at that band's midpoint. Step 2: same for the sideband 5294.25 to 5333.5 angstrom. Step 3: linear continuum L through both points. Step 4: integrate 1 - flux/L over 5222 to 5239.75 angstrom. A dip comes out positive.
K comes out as 1.0 angstrom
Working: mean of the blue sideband 2.71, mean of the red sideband 2.72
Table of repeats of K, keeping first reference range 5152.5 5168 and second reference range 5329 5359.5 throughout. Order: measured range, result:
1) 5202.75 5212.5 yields 0.34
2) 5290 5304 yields 1.08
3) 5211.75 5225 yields 0.45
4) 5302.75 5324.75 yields 0.20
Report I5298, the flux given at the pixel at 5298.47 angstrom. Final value 2.912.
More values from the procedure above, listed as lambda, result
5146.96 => 2.281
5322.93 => 2.66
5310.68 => 2.489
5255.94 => 1.757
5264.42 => 3.055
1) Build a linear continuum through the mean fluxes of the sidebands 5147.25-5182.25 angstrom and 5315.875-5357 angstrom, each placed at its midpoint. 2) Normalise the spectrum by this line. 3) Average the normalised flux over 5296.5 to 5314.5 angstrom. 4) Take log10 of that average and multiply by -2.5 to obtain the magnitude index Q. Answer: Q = 0.01 mag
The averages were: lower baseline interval 2.49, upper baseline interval 2.79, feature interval 2.7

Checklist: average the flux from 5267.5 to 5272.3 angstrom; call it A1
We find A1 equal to 2.76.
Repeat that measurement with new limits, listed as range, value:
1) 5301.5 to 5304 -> 2.56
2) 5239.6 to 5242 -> 2.72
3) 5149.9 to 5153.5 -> 2.18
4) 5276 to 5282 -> 2.64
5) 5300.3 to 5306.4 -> 2.69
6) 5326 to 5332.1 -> 2.91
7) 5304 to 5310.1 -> 2.65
